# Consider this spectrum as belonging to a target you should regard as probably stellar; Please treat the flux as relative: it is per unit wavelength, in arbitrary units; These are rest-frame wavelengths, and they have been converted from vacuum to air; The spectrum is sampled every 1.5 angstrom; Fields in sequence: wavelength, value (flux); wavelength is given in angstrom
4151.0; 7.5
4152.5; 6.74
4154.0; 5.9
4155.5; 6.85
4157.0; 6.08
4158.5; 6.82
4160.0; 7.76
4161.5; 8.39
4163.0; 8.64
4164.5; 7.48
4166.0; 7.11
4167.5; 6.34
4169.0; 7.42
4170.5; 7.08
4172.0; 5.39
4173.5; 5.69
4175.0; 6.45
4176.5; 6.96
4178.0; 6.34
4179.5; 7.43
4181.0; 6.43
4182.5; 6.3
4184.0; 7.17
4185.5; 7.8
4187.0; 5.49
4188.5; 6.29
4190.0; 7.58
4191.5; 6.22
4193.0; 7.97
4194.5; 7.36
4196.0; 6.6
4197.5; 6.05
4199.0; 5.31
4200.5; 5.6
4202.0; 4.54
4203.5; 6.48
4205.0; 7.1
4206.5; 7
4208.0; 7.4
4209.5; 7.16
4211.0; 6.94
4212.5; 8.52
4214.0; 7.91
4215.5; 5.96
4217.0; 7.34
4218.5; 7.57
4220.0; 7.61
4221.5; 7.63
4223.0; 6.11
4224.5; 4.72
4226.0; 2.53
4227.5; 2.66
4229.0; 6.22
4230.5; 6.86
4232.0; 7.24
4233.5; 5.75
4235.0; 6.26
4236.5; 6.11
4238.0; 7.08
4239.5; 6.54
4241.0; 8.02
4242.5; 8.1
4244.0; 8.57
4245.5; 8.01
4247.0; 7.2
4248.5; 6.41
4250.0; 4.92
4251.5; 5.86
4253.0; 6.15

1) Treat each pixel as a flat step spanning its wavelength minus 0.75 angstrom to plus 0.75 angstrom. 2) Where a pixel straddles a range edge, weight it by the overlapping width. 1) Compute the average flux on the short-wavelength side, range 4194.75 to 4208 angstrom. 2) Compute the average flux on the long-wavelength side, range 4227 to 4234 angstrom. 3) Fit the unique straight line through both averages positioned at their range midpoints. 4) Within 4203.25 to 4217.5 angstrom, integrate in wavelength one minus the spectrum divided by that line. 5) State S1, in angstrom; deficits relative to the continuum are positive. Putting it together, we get -2.6 angstrom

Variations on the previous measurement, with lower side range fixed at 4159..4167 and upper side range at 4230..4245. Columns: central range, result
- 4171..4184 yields 2.1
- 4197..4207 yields 1.9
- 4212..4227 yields 1.6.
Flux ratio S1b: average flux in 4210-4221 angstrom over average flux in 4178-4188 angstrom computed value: 1.10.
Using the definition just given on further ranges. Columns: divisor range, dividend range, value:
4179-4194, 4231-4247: 1.04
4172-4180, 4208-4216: 1.14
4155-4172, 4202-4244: 0.92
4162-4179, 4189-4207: 0.95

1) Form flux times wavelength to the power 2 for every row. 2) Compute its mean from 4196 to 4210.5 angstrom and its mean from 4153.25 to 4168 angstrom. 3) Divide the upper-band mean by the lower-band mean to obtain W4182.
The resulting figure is 0.90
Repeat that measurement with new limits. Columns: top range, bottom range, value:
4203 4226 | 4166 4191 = 1.05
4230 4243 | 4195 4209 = 1.11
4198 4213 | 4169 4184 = 1.02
